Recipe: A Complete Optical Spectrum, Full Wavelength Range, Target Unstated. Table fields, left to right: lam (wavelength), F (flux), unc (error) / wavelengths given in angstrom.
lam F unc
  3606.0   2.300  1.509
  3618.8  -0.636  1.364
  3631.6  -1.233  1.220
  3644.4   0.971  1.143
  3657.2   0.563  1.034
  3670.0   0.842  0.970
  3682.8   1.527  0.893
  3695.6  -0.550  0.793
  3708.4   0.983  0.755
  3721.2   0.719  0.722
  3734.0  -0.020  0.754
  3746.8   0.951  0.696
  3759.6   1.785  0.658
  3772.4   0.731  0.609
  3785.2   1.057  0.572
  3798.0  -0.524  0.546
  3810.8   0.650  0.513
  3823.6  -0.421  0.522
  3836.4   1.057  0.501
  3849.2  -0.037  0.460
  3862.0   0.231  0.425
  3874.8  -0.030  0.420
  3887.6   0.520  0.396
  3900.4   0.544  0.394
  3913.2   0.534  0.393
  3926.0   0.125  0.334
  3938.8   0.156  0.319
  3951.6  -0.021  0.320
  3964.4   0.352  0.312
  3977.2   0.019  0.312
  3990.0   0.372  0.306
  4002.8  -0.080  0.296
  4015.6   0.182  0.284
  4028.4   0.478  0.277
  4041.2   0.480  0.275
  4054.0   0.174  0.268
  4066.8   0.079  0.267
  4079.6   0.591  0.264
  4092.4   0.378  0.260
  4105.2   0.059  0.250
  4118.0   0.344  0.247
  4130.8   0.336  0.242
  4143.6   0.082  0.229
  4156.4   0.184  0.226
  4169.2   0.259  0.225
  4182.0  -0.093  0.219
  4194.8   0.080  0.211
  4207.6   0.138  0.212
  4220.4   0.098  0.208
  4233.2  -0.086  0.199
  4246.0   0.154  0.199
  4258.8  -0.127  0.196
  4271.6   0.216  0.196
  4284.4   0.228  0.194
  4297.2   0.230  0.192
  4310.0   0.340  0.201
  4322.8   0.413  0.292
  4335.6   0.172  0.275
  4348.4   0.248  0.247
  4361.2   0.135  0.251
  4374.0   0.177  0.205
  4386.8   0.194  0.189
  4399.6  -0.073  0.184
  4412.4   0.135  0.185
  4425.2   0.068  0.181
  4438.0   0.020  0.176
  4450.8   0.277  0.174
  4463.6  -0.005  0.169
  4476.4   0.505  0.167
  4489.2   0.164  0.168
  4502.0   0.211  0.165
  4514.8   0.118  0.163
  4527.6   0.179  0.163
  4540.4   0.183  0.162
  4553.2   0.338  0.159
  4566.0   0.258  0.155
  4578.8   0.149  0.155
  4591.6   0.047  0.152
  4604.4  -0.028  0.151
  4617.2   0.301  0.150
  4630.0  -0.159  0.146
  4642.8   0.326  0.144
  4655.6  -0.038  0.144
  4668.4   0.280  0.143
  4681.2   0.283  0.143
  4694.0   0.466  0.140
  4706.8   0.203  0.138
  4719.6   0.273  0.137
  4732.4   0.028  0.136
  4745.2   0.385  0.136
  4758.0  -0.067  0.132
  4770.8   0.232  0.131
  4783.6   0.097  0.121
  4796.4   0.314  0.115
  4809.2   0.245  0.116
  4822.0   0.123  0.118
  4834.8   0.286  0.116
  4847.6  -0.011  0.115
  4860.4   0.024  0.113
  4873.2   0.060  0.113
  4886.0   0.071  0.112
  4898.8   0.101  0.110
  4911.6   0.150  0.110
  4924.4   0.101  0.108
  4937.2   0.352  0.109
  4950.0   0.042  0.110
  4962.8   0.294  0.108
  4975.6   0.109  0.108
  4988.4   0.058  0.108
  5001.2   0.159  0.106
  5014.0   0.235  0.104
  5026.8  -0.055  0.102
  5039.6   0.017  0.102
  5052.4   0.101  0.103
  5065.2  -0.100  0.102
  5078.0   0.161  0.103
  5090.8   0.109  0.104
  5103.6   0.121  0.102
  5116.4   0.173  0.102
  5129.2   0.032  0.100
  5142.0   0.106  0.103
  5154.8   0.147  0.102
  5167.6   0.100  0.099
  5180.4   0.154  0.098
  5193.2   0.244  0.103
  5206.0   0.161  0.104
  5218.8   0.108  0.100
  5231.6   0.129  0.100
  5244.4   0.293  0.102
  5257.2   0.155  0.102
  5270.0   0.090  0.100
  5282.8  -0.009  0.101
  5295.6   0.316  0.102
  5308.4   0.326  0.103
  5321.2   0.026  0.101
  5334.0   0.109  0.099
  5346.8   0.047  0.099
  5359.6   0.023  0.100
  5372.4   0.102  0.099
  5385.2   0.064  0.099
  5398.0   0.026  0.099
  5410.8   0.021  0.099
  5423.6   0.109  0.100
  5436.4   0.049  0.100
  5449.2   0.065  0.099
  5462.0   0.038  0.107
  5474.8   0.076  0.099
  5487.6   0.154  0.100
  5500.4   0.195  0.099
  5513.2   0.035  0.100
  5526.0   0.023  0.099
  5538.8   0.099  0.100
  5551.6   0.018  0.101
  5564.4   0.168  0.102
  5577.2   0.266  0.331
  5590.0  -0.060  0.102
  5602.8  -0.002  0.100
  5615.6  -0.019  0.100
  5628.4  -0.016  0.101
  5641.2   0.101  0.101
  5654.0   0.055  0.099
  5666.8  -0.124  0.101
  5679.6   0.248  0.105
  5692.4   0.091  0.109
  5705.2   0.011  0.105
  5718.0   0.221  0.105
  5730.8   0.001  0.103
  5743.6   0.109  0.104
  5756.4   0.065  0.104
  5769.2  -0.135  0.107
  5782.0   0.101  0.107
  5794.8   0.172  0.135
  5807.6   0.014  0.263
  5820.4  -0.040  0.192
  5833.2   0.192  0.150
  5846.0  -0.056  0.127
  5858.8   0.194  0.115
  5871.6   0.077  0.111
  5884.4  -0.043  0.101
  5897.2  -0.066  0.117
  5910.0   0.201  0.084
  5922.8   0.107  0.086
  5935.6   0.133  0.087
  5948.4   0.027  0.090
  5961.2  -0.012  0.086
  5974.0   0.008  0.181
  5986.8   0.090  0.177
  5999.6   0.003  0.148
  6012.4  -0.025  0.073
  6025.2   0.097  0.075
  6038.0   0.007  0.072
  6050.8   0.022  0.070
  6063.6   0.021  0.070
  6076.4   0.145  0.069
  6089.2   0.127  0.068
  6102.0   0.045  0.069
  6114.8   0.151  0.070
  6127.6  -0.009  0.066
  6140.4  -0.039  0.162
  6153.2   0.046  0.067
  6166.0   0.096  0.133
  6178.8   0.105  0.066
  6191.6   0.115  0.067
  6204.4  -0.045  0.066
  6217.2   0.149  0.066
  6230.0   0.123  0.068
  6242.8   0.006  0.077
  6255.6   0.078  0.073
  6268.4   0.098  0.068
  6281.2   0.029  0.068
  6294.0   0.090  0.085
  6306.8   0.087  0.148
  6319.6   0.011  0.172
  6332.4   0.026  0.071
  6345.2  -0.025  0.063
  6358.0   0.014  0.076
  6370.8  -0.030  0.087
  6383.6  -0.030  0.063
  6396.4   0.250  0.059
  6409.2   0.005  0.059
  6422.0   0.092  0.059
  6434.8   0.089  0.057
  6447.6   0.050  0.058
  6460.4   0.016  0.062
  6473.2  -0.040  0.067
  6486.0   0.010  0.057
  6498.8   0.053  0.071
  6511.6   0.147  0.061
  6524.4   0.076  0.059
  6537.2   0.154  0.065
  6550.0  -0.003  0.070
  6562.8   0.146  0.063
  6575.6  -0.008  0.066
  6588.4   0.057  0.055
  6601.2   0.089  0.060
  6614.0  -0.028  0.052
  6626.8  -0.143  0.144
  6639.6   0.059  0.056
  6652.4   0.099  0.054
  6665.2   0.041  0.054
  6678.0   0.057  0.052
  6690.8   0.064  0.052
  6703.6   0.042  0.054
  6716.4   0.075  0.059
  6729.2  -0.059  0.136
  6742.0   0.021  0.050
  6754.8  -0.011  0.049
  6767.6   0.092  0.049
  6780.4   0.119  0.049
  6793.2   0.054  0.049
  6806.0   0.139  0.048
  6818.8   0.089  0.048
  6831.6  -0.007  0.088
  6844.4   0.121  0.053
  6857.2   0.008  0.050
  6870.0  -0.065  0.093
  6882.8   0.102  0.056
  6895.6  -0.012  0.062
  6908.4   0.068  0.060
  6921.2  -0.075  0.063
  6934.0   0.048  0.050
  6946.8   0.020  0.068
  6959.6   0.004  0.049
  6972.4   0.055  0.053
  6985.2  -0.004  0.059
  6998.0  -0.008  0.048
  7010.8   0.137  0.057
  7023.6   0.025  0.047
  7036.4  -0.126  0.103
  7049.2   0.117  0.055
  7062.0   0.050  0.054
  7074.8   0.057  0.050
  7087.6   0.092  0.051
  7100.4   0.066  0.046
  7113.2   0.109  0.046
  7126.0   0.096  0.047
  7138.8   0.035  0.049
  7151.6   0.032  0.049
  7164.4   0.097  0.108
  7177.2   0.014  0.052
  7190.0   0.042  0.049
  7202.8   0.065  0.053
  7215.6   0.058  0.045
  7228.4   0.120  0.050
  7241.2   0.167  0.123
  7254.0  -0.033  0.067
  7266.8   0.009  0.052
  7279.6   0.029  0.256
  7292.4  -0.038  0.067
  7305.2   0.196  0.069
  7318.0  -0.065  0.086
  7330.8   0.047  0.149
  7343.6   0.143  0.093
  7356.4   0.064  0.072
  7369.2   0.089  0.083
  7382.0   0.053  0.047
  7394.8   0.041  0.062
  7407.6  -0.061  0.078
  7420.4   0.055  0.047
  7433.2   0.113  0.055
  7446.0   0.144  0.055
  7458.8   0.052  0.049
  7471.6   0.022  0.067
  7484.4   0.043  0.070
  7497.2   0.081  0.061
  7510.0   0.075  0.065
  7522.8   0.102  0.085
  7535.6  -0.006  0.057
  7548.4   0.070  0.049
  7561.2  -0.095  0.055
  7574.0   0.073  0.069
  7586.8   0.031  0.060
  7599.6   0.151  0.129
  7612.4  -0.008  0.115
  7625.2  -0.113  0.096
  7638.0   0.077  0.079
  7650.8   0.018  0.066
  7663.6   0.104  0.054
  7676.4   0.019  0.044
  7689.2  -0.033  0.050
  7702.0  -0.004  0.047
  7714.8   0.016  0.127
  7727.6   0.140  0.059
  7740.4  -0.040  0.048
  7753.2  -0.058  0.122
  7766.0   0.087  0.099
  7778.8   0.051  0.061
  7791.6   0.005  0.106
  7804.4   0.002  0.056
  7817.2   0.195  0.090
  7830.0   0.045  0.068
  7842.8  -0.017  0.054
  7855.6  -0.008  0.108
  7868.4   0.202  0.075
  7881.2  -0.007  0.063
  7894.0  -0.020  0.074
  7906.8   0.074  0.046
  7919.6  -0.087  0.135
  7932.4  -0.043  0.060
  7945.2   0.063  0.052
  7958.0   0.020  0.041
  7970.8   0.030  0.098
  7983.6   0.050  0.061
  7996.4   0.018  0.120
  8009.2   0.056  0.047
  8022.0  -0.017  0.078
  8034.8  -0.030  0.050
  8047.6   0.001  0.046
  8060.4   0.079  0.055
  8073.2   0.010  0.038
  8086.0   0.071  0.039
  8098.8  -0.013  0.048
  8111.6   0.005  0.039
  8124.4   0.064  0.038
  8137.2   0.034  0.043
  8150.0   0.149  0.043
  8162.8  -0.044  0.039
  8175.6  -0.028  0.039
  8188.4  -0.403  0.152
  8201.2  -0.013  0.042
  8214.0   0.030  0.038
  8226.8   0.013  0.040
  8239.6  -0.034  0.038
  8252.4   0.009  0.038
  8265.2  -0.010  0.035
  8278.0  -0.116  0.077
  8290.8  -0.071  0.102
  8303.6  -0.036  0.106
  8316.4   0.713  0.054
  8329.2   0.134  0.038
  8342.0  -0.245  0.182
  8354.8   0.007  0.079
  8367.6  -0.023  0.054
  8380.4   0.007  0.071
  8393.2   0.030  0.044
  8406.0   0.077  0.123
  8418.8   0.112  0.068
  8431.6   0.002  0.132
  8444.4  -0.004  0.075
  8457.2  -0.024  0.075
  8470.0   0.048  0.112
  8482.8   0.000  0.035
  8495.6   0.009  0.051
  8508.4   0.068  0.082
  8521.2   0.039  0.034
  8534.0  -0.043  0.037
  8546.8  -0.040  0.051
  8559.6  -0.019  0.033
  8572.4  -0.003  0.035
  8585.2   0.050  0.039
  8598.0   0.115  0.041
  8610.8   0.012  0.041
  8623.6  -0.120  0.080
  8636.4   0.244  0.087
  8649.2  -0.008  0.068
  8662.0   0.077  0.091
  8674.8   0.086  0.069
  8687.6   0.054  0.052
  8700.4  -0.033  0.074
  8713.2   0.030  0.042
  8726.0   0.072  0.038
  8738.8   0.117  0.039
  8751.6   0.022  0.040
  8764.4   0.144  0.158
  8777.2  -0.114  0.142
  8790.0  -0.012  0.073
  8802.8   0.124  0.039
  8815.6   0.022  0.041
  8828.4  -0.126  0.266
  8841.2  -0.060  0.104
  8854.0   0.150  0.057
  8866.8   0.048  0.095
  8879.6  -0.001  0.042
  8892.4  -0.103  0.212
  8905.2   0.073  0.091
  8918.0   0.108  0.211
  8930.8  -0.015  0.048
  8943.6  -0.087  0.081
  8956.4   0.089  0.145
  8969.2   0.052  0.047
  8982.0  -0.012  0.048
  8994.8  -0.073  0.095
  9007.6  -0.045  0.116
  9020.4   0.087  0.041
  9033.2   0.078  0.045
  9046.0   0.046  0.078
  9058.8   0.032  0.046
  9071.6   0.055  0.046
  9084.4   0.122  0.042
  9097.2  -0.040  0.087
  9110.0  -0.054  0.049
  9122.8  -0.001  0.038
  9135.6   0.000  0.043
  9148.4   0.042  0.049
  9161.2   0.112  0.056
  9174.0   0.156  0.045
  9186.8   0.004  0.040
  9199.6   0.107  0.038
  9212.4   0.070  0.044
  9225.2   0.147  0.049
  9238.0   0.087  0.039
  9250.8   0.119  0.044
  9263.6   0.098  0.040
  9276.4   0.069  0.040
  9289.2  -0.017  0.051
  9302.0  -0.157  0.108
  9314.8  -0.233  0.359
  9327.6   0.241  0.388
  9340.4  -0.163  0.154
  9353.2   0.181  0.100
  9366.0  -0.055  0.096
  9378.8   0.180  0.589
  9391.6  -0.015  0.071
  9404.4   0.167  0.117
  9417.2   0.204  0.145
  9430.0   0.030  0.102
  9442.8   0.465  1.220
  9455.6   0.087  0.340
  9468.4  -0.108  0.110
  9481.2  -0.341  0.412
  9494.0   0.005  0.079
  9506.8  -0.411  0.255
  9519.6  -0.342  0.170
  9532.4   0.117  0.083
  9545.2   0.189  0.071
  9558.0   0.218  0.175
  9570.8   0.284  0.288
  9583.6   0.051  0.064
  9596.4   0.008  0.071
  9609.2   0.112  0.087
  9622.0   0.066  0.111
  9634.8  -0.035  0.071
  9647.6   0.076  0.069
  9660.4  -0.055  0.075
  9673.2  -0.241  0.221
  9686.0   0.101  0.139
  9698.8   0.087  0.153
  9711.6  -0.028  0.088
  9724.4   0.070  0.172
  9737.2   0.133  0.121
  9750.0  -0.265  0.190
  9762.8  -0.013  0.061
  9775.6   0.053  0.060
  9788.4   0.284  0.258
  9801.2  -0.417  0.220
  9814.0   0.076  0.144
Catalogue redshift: 1.23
